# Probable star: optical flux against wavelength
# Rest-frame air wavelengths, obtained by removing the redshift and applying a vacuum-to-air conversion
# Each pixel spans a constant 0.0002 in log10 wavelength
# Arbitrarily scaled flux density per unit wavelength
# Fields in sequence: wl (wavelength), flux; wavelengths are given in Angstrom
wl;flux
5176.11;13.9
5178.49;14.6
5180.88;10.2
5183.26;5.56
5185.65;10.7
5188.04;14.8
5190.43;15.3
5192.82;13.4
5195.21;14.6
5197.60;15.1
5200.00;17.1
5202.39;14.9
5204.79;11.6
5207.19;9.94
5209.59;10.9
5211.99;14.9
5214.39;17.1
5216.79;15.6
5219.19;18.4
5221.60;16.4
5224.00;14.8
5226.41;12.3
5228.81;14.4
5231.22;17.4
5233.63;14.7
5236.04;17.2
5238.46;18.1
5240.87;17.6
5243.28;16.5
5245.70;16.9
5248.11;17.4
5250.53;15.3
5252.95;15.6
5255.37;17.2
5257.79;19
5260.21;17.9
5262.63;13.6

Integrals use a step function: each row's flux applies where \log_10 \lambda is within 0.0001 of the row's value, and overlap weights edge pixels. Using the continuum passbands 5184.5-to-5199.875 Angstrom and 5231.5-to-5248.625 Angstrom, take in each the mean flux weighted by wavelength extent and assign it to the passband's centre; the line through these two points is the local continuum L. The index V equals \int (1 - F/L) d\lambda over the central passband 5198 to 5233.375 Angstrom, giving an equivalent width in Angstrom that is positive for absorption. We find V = 1.9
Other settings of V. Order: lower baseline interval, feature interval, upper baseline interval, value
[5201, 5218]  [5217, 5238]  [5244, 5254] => -1.3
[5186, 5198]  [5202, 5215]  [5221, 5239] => 1.7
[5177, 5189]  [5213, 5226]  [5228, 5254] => -1.5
